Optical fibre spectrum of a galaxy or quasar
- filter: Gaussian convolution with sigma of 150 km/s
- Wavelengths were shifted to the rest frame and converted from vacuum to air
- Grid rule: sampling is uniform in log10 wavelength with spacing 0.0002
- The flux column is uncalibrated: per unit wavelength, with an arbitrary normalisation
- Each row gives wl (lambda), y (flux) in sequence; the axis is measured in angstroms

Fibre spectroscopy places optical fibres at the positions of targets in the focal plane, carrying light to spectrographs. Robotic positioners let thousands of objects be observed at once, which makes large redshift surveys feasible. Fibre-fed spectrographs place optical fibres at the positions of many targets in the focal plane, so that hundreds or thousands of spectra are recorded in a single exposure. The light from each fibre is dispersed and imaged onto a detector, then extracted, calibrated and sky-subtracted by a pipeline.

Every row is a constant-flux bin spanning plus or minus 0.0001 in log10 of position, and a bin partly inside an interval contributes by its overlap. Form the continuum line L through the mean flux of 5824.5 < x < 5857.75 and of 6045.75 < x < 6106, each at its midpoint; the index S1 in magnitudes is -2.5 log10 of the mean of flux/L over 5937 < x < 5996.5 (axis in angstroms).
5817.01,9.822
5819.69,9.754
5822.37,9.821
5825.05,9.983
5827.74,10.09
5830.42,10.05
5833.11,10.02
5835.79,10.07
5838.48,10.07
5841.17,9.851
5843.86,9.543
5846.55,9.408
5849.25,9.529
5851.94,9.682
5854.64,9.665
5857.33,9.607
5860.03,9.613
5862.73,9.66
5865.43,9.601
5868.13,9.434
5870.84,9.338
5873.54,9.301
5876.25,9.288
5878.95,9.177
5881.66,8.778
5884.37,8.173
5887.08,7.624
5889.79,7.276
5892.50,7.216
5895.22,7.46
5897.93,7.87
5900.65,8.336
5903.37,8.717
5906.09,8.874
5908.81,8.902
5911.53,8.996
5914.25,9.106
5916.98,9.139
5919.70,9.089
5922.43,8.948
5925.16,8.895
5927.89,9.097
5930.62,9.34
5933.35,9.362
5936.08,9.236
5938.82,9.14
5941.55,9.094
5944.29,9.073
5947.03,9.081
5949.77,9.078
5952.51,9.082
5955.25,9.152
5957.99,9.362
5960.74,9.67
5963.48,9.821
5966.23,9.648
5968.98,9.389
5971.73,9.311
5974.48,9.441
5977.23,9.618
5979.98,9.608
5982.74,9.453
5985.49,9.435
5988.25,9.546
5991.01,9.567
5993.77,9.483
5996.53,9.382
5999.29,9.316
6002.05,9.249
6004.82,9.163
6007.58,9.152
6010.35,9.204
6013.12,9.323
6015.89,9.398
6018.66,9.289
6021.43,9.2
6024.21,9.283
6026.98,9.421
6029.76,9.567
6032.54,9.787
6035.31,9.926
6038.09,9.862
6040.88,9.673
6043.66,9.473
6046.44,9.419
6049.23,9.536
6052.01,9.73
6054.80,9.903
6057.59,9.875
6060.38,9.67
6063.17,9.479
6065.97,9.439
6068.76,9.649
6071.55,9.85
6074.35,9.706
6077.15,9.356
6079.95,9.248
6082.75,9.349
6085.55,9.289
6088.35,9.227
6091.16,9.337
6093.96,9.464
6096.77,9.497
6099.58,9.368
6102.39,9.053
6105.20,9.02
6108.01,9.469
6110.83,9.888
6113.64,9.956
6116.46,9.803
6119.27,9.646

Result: 0.03 mag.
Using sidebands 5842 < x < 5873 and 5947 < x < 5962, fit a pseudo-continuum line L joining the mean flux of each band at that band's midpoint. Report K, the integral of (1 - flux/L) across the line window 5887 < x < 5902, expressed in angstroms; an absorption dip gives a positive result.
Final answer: 2.9 angstroms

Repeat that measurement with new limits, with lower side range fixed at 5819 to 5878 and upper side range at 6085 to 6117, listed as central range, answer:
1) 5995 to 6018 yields 0.63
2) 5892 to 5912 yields 2.75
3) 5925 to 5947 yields 1.01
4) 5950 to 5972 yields 0.38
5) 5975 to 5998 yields 0.12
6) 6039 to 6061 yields -0.40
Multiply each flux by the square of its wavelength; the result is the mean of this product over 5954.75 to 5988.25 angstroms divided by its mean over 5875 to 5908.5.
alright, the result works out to 1.2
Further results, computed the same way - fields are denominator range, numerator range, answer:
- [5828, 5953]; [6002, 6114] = 1.10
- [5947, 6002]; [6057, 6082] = 1.05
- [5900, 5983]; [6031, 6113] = 1.08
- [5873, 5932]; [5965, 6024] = 1.12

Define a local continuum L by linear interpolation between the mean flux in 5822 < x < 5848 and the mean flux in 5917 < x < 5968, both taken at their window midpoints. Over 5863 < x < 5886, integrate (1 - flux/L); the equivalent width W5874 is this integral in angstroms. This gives 1.2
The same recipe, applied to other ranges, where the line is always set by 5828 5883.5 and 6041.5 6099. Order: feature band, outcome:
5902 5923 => 1.3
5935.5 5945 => 0.4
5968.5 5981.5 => 0.1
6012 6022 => 0.2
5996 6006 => 0.3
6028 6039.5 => -0.3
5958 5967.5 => -0.1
